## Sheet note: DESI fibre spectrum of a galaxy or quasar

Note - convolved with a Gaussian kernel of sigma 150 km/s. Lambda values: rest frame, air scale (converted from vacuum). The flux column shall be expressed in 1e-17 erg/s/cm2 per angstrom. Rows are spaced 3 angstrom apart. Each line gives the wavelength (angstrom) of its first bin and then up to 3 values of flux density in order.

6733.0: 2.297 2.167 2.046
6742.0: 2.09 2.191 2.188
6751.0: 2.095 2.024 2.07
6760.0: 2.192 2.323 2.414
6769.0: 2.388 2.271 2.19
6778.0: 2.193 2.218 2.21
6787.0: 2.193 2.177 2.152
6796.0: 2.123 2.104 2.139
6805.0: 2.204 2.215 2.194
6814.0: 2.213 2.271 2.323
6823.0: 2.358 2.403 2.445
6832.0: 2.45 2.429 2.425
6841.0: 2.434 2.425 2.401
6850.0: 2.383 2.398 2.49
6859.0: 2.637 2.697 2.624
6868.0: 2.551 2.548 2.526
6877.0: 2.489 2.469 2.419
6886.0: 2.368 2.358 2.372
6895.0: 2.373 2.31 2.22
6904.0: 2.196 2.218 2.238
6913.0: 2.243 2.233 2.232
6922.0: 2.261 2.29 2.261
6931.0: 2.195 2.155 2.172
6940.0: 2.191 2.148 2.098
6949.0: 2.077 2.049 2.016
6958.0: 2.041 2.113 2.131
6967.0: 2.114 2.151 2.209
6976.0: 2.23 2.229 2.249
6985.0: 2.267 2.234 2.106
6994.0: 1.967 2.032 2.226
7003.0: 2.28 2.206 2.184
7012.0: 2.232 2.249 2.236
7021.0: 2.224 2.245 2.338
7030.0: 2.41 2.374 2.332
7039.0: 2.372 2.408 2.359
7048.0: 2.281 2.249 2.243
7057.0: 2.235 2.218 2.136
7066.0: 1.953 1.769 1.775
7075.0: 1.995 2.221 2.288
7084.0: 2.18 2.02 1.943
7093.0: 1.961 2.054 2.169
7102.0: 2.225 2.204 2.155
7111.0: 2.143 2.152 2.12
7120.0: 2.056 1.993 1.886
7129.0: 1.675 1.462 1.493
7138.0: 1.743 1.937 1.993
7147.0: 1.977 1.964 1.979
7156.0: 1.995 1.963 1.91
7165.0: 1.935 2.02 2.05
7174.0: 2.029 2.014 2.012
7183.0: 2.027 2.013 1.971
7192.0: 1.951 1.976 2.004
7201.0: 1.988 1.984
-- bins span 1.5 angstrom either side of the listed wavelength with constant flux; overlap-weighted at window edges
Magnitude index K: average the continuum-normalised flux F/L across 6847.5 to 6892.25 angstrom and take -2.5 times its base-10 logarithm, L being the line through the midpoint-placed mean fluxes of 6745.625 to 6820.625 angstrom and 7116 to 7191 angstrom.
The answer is -0.17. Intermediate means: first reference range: 2.2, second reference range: 1.93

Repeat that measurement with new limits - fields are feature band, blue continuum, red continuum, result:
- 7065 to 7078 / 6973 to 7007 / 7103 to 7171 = 0.078 mag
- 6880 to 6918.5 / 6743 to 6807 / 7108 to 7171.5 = -0.097 mag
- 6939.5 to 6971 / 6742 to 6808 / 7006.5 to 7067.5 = 0.071 mag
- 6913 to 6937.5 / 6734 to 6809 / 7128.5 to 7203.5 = -0.073 mag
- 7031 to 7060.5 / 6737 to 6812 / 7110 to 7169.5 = -0.165 mag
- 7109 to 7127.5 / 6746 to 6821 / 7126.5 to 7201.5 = -0.057 mag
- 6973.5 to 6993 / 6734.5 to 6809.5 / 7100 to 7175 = -0.079 mag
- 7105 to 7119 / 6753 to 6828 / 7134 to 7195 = -0.081 mag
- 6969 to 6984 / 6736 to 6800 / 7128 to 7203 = -0.086 mag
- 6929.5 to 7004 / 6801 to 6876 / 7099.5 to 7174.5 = 0.035 mag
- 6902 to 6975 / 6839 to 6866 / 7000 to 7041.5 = 0.104 mag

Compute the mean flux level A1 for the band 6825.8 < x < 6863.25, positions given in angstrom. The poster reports 2.46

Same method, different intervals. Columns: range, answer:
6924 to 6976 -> 2.14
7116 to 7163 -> 1.88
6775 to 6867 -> 2.33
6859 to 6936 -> 2.36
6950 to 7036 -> 2.19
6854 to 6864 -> 2.6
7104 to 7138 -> 1.93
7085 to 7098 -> 2.01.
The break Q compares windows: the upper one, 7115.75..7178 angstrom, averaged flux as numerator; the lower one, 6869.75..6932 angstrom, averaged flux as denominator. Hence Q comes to 0.8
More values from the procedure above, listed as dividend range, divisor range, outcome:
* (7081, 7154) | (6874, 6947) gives 0.87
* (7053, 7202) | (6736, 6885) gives 0.87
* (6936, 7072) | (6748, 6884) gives 0.94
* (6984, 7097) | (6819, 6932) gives 0.91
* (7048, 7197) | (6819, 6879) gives 0.81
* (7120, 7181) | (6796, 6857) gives 0.82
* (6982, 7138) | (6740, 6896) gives 0.92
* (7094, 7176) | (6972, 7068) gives 0.88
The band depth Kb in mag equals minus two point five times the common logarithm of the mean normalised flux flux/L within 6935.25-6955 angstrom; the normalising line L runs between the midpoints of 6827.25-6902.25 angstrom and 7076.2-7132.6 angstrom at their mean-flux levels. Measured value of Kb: 0.10 mag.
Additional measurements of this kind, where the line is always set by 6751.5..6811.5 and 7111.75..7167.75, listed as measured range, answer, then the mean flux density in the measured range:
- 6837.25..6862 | -0.15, 2.46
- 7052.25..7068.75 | -0.08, 2.13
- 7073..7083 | -0.10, 2.15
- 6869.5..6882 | -0.18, 2.5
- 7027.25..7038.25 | -0.19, 2.37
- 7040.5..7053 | -0.17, 2.32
